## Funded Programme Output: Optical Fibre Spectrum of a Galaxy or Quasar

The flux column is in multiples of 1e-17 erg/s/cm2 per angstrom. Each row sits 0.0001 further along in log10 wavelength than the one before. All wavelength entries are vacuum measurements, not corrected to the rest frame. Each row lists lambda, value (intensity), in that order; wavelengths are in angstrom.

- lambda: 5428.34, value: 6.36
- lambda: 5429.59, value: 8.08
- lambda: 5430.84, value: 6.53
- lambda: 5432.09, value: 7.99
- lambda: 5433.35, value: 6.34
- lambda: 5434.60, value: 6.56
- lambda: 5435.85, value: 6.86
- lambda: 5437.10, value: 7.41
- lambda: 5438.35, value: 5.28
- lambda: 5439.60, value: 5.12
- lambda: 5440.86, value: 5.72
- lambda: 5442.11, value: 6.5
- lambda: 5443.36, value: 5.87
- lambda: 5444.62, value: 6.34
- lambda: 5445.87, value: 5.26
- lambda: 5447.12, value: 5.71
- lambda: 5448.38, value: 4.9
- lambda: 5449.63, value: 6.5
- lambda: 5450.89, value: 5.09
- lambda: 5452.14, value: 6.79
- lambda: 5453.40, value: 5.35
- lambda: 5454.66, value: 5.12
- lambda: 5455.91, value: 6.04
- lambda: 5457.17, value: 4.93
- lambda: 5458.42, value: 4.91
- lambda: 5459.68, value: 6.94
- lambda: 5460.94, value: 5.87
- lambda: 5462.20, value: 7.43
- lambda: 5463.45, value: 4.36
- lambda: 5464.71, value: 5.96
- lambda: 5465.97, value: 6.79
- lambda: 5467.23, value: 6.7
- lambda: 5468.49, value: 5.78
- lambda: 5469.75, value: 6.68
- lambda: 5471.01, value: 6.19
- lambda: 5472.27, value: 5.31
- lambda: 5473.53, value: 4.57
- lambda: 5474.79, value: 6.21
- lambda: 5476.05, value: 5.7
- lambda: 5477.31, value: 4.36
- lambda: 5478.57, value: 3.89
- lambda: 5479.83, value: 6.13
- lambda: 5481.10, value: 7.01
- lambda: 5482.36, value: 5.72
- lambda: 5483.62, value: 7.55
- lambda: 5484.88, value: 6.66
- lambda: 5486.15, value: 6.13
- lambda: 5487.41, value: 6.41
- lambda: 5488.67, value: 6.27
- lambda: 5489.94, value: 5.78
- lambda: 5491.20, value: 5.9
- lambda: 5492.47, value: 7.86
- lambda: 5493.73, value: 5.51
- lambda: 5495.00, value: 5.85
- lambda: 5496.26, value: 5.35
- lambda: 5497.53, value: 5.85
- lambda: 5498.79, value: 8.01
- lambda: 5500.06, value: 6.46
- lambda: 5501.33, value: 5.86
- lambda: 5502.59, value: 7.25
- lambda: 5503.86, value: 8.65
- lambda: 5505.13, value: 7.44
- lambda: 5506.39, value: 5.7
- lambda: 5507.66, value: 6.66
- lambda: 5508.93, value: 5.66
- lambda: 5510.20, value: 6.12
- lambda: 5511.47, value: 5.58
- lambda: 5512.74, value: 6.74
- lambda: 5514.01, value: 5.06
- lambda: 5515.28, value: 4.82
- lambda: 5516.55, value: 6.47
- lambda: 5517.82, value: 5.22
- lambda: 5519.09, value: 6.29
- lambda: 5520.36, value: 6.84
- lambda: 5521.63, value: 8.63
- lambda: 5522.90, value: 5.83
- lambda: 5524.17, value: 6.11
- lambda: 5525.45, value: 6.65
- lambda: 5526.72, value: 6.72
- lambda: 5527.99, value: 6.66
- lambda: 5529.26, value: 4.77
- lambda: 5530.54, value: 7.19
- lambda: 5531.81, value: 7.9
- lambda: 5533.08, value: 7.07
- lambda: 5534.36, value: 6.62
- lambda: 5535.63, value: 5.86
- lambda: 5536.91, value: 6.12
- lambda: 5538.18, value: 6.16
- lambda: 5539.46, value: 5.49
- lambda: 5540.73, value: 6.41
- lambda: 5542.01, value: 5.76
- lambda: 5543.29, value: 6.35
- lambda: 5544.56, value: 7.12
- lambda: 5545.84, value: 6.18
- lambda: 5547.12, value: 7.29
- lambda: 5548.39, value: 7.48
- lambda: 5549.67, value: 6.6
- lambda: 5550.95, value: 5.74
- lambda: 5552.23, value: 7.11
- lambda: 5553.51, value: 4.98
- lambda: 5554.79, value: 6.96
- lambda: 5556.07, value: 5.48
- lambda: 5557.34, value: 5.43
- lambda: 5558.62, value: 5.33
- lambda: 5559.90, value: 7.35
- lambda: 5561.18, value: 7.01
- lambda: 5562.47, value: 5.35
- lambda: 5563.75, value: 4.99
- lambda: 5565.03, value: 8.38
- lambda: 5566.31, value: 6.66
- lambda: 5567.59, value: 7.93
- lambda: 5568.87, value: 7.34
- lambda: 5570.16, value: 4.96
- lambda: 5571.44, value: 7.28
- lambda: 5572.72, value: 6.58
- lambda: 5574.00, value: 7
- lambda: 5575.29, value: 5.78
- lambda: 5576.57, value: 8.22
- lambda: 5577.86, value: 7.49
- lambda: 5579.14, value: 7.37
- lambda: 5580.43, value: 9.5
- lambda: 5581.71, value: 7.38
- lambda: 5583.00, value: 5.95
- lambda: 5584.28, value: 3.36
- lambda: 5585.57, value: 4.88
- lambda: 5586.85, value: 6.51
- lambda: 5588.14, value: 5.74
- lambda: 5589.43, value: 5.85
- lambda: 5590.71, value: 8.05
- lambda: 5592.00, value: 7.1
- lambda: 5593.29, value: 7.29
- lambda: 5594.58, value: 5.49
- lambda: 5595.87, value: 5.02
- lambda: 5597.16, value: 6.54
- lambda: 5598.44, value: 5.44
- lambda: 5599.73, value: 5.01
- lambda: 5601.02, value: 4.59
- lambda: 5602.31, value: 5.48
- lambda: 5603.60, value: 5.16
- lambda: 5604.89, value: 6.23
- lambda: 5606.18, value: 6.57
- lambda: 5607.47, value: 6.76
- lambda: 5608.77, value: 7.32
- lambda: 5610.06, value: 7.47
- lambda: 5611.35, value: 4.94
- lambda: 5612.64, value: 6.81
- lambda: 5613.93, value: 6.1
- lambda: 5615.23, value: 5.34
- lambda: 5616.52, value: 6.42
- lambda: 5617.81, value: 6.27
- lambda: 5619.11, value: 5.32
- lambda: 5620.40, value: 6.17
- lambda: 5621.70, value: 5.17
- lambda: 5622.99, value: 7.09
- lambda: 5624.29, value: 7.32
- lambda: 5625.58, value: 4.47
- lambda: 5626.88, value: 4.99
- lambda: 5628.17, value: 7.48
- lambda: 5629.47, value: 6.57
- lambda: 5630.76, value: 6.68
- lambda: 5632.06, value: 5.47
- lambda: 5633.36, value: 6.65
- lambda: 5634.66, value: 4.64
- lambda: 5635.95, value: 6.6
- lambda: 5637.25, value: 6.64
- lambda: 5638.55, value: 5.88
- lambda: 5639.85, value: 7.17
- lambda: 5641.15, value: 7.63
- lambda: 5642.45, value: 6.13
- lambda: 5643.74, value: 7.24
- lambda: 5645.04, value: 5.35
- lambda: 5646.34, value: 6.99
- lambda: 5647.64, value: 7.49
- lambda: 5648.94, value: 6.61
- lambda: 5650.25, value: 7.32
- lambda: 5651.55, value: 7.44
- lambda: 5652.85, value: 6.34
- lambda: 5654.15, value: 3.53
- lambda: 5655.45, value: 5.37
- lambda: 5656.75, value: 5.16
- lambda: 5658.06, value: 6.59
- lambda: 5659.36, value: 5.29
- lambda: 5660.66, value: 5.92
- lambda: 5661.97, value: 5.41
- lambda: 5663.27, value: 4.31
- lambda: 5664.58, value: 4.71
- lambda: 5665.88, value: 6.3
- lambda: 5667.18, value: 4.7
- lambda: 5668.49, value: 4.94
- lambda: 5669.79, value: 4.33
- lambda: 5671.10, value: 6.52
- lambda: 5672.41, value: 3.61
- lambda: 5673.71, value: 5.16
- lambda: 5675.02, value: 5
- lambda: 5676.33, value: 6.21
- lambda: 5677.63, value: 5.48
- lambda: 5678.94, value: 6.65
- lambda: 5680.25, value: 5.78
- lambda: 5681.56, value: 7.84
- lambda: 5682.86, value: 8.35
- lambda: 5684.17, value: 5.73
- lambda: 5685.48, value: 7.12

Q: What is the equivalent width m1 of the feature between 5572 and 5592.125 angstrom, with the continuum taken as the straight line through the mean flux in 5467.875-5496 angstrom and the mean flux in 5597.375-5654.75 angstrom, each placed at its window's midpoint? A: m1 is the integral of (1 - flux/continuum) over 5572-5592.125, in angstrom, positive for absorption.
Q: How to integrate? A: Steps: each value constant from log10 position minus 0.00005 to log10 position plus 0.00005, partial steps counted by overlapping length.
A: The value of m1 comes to -1.8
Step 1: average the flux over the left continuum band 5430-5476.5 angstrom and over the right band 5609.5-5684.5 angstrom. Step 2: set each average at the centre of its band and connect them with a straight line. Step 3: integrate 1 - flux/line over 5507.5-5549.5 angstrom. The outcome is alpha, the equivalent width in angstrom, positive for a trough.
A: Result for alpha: -2.5 angstrom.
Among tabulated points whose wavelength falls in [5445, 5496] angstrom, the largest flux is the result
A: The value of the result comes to 7.86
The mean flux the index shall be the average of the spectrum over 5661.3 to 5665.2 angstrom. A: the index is 4.8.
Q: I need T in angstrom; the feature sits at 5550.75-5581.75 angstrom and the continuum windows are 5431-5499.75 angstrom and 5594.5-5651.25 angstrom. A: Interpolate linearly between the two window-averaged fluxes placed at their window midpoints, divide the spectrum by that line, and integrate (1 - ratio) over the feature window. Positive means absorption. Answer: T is -2.9 angstrom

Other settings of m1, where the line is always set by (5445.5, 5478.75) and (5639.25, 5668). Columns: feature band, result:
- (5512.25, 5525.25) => -0.91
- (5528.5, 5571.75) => -4.18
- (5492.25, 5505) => -1.96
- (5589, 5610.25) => -0.83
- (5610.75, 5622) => 0.21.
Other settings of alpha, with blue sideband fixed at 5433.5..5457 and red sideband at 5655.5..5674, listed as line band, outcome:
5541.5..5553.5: -2.08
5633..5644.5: -2.60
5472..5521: -3.33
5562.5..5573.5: -2.34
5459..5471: -0.88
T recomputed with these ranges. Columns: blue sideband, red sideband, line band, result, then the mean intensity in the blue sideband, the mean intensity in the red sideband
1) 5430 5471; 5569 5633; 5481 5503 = -1.0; 6.06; 6.25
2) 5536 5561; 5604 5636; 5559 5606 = -1.1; 6.29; 6.18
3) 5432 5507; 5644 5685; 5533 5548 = -0.9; 6.1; 5.84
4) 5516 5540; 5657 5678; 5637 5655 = -3.6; 6.46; 5.27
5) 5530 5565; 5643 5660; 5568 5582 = -1.9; 6.38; 6.21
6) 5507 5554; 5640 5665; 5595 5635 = 1.1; 6.33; 6.08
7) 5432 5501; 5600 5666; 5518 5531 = -1.0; 6.02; 6.09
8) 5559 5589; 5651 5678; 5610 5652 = -3.9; 6.63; 5.34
